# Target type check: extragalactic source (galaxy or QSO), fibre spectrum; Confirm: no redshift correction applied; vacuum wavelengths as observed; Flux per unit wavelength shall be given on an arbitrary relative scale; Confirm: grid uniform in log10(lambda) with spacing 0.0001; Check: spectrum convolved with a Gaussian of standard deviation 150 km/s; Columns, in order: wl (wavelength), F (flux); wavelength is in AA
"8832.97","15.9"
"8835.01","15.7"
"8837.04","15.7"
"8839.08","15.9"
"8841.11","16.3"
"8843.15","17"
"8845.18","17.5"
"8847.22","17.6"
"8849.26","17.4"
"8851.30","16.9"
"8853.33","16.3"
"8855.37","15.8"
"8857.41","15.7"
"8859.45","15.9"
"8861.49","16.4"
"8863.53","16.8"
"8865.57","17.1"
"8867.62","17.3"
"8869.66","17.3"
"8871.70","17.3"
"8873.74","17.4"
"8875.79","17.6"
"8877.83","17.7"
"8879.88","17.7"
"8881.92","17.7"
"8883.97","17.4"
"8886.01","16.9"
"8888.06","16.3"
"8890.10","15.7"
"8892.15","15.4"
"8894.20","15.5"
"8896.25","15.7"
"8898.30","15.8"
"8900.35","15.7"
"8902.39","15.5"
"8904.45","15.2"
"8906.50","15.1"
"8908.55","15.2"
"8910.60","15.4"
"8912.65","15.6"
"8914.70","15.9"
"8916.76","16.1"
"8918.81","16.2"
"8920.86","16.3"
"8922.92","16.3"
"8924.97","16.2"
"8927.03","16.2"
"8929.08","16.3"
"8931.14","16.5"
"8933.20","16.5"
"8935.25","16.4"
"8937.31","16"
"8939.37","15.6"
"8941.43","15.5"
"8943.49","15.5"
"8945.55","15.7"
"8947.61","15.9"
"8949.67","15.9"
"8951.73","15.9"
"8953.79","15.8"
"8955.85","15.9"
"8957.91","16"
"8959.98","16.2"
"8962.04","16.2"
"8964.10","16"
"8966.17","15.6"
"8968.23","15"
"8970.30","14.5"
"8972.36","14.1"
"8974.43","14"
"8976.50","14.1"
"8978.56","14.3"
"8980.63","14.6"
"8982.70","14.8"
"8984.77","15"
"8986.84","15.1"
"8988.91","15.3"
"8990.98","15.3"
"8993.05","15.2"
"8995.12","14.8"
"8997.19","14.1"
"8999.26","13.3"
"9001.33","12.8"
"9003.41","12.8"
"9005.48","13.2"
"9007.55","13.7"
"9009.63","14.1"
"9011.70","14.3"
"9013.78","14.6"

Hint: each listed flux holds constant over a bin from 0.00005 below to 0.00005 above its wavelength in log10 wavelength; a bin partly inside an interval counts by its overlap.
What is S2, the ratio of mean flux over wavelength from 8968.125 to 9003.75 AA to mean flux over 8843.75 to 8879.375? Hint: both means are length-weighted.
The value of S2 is 0.85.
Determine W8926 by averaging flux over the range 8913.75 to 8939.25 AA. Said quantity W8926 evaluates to 16.2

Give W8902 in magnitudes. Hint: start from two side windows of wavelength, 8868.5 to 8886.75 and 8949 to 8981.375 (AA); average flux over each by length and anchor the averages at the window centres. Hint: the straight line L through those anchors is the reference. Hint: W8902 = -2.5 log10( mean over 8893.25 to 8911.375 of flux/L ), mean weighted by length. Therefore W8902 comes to 0.093 mag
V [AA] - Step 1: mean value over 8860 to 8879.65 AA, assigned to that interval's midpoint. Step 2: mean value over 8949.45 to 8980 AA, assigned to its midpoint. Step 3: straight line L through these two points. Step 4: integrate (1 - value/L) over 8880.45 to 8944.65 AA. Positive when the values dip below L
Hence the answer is 1.3 AA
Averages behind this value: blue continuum 17.2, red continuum 15.3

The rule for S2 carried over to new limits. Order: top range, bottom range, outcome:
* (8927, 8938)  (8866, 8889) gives 0.94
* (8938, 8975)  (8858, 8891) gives 0.91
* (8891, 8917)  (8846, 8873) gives 0.93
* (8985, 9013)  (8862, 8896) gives 0.84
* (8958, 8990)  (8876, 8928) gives 0.93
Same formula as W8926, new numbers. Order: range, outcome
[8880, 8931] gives 16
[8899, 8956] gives 15.9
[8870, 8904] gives 16.6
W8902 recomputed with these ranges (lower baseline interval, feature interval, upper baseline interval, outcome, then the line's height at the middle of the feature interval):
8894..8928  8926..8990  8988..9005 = -0.04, 14.9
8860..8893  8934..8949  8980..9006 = -0.02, 15.5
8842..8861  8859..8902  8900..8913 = -0.05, 16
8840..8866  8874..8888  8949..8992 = -0.07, 16.3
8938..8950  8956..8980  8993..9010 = -0.02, 14.8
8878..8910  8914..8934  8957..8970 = -0.02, 15.9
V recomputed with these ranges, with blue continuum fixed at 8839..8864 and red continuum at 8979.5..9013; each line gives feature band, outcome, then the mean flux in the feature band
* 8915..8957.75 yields -2.2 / 16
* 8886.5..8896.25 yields 0.1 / 15.8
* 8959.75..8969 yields -0.6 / 15.8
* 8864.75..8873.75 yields -0.5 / 17.3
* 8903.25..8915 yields 0.2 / 15.4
